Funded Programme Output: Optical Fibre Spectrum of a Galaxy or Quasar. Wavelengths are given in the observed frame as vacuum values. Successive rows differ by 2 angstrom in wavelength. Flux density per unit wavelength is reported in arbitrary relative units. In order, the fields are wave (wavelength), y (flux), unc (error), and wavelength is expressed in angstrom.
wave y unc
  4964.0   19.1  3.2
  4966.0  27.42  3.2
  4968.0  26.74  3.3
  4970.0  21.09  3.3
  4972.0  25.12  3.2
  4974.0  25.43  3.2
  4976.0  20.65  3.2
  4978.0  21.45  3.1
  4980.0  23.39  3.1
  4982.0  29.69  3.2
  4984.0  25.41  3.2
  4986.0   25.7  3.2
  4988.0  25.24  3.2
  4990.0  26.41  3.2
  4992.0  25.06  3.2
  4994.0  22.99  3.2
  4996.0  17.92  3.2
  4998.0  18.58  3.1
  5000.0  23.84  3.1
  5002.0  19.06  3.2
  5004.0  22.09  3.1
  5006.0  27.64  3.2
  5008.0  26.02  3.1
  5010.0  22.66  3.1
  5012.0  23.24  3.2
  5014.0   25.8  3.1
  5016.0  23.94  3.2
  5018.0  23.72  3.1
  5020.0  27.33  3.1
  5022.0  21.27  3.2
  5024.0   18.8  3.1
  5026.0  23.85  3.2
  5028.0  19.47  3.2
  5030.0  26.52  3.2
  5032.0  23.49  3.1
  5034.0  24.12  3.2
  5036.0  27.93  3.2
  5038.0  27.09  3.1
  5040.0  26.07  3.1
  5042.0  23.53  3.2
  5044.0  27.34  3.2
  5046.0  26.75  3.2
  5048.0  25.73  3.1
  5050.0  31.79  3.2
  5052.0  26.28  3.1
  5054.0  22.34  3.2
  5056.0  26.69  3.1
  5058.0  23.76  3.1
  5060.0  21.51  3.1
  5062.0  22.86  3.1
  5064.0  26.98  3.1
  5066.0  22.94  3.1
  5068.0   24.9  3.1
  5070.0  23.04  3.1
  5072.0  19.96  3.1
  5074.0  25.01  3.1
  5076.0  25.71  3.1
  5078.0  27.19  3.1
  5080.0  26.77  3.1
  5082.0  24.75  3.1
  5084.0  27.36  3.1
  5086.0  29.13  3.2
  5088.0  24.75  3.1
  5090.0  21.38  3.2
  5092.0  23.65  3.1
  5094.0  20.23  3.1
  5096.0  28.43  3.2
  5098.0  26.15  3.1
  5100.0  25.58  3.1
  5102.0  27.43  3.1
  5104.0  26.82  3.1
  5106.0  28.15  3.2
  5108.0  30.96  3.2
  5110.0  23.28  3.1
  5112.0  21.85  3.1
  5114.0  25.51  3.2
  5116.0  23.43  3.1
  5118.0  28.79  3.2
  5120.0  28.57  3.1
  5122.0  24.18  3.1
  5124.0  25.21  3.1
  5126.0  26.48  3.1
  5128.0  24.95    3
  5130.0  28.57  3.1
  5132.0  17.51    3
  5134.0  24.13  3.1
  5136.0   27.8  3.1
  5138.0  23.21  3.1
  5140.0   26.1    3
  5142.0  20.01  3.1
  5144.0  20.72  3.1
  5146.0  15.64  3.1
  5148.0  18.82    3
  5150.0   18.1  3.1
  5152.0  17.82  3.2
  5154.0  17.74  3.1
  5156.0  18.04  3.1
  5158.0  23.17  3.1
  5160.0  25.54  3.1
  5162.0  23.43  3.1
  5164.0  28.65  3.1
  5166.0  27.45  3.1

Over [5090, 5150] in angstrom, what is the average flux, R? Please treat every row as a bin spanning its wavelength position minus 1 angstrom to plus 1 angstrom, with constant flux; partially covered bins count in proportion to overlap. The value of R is 24.4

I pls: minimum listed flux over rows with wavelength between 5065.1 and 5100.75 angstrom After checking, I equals 19.96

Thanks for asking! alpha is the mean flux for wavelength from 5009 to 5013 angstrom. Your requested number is 22.9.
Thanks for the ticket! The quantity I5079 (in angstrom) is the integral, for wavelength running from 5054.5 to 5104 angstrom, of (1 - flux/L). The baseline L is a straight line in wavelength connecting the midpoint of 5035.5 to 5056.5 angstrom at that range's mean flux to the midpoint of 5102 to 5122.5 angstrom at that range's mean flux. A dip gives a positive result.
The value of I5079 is 2.8 angstrom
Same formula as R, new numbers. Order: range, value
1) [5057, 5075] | 23.4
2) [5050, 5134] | 25.2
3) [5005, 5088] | 24.9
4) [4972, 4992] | 24.8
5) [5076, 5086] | 26.7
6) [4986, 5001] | 23.1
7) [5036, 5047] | 26.3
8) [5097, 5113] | 26.3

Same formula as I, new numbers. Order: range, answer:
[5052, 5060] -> 21.51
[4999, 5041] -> 18.8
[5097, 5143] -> 17.51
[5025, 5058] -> 19.47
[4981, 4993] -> 25.06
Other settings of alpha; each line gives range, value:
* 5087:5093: 23.3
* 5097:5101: 25.9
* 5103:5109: 28.6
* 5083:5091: 25.7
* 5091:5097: 24.1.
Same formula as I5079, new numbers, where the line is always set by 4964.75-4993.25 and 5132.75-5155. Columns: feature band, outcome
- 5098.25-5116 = -3.48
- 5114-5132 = -3.67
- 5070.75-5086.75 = -2.28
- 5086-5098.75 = -1.35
